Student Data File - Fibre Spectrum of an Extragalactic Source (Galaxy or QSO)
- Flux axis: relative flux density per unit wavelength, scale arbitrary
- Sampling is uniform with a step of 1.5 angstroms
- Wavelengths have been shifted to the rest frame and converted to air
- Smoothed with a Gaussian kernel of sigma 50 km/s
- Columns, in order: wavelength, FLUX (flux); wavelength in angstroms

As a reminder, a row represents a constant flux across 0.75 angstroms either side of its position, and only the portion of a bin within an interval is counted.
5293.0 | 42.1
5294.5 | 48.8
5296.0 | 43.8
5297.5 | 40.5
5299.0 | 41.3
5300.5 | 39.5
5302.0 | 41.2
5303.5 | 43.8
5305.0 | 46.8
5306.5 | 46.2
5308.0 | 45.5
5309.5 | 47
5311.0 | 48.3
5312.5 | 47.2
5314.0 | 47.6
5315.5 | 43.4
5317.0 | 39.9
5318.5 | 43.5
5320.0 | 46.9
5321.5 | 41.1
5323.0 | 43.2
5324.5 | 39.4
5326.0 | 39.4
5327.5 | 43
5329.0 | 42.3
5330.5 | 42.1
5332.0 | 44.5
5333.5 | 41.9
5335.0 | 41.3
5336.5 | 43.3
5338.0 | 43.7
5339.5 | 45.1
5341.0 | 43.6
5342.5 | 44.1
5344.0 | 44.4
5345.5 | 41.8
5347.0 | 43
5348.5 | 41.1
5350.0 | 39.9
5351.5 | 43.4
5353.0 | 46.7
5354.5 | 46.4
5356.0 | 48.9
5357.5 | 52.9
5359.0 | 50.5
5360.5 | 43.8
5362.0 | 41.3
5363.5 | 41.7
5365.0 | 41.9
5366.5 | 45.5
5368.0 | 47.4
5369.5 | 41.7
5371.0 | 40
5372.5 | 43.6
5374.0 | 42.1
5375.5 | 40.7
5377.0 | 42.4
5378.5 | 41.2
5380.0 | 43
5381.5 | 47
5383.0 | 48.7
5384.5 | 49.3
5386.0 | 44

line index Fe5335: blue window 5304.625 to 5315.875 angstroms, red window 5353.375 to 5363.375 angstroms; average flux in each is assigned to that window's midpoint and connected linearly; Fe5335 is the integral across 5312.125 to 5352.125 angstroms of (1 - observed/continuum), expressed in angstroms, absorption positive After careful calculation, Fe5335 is 3.3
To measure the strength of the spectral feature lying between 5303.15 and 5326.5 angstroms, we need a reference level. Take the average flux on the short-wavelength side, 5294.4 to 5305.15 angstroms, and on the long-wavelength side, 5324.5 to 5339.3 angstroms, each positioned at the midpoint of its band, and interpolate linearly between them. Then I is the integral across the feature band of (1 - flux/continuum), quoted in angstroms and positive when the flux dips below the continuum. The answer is -1.0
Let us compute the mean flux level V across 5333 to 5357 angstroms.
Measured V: 43.8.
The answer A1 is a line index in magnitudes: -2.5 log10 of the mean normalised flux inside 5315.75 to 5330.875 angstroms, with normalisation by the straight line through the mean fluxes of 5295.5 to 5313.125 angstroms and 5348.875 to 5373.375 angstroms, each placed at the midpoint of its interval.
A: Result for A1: 0.06 mag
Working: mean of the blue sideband 44.2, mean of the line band 42.1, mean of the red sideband 44.7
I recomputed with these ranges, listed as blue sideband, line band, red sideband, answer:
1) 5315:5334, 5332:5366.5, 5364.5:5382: -1.20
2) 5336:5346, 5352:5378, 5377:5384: -0.06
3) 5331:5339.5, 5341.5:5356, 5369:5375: -0.37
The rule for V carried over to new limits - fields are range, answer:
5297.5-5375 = 43.8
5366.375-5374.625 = 43.2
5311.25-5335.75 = 43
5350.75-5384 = 44.6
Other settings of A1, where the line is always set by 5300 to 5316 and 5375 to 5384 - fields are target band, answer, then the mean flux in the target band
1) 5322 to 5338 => 0.07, 42.1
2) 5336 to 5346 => 0.02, 43.8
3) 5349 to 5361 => -0.05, 46.5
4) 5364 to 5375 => 0.03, 43.1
